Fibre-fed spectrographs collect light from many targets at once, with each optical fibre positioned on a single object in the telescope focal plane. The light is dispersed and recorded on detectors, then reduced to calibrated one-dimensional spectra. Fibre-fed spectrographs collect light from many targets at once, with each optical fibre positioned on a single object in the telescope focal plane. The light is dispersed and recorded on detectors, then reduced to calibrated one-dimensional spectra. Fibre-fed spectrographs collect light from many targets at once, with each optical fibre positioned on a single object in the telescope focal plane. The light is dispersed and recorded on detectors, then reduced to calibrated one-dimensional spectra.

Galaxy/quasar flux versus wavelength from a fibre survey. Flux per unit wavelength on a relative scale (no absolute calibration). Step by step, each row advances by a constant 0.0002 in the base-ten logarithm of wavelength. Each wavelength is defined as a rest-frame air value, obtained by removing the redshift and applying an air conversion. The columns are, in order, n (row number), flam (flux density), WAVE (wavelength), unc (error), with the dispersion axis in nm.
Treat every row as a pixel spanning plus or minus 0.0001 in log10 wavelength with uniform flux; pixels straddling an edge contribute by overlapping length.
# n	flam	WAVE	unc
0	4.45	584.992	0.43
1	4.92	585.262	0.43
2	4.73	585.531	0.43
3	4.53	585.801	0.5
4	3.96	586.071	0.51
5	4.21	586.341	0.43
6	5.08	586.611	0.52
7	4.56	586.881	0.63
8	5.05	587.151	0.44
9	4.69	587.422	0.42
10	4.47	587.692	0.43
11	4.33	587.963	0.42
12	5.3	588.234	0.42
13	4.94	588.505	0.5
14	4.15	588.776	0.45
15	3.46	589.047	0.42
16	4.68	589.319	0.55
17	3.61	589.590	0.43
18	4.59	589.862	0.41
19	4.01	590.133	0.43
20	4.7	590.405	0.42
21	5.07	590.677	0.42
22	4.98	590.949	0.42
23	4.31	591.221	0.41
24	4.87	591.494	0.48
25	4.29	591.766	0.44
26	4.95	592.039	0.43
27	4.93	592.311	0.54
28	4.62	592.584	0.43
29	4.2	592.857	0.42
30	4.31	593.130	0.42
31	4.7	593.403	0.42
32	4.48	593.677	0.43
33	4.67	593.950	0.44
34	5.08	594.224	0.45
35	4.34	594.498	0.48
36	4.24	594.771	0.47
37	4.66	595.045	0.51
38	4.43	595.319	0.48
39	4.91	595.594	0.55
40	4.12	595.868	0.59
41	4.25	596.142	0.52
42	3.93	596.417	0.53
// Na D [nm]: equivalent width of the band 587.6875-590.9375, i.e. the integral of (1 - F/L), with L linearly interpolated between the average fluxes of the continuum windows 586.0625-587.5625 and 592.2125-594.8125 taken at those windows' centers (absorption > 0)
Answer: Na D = 0.11 nm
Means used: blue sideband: 4.65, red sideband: 4.56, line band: 4.46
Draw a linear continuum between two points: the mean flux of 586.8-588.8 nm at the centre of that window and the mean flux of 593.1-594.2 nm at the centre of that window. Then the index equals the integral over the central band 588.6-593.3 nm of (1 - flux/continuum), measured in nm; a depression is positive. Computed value 0.20 nm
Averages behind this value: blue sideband 4.72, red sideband 4.62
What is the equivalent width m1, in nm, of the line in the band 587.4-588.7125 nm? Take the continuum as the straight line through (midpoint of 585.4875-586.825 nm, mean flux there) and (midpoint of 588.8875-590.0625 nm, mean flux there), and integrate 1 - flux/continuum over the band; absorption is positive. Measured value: -0.14 nm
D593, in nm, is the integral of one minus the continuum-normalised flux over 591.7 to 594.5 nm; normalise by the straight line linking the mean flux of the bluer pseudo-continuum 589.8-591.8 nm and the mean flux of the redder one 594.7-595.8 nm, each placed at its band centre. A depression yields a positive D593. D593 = -0.020 nm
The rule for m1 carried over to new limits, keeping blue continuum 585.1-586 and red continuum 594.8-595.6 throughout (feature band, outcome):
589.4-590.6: 0.085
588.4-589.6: 0.109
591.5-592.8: -0.025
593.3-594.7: -0.017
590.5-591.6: -0.047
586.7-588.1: 0.002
